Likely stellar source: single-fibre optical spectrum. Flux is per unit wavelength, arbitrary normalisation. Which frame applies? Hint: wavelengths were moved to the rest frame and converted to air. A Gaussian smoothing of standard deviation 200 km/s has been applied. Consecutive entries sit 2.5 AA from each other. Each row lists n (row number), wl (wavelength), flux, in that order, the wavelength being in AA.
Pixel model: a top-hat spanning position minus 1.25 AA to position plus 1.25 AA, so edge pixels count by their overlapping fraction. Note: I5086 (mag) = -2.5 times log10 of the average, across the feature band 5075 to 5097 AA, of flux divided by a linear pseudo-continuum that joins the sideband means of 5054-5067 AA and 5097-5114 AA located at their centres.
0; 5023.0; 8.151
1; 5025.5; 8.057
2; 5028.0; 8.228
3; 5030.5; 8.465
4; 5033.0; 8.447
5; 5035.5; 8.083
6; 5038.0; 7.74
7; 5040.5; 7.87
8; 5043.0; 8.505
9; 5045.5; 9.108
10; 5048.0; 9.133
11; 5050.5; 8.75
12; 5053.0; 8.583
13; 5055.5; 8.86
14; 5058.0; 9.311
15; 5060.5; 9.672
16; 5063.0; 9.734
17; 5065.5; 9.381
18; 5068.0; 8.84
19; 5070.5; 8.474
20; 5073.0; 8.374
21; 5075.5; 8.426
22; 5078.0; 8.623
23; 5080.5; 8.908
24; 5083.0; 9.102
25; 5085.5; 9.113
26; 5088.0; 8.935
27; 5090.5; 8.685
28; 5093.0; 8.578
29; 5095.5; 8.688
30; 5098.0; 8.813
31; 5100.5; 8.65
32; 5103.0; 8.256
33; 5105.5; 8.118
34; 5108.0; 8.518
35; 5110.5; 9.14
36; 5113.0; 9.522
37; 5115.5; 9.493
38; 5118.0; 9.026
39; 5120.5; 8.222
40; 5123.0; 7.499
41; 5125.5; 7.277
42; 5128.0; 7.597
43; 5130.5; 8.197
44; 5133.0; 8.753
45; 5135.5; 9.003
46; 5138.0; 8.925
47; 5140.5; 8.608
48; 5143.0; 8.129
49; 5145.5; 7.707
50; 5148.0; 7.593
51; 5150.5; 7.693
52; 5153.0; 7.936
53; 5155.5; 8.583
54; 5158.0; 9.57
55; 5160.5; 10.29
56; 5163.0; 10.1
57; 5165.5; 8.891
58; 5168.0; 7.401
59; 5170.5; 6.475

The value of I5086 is 0.02 mag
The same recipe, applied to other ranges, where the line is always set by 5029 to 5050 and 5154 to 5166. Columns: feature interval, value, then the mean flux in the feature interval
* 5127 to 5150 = 0.13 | 8.27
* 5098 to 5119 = 0.02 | 8.84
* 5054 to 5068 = -0.09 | 9.33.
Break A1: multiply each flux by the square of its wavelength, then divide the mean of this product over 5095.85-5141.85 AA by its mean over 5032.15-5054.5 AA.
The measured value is 1.0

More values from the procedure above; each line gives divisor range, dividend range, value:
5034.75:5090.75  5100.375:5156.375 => 0.97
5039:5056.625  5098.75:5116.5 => 1.04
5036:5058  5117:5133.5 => 0.96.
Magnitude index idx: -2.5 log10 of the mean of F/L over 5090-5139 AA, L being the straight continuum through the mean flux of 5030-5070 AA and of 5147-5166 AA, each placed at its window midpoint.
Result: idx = 0.03 mag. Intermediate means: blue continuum 8.78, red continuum 8.85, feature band 8.54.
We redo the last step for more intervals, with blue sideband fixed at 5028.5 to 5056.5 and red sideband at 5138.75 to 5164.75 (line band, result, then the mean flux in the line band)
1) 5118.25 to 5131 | 0.10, 7.83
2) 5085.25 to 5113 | -0.02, 8.7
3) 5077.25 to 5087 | -0.05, 8.95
